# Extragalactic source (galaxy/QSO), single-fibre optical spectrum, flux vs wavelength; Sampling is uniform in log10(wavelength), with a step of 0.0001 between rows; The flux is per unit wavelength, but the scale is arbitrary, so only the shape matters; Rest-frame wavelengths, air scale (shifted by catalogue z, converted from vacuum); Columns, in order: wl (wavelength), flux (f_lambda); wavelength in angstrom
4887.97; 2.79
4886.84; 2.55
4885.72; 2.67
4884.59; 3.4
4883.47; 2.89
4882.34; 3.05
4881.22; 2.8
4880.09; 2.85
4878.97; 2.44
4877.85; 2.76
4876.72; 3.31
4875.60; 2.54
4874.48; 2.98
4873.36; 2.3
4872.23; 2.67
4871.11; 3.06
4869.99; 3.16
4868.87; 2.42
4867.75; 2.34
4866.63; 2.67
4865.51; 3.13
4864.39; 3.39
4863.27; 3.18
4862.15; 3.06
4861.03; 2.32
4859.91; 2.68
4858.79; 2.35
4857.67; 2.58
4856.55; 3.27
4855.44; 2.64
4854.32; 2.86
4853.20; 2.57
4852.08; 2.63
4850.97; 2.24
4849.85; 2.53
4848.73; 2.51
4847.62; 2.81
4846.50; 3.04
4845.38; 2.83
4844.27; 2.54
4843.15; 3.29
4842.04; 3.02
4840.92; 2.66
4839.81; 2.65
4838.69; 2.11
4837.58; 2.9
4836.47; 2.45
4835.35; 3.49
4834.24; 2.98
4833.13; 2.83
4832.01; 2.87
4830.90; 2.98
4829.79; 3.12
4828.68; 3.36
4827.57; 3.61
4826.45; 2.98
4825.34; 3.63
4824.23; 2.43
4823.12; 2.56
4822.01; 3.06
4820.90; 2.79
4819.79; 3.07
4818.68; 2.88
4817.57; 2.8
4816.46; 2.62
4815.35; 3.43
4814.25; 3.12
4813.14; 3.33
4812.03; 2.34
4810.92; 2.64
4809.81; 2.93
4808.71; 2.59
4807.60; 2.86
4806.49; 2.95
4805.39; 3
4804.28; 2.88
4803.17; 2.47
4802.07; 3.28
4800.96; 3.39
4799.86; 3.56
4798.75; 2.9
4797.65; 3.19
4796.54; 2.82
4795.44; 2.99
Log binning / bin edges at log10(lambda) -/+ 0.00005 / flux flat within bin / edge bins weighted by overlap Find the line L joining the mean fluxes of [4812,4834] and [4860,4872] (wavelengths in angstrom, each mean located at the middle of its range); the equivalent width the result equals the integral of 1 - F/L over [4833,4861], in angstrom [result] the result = 1.9 angstrom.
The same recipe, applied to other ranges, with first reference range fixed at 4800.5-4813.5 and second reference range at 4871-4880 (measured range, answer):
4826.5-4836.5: -0.97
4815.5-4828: -0.48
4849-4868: 0.30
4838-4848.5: 0.16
